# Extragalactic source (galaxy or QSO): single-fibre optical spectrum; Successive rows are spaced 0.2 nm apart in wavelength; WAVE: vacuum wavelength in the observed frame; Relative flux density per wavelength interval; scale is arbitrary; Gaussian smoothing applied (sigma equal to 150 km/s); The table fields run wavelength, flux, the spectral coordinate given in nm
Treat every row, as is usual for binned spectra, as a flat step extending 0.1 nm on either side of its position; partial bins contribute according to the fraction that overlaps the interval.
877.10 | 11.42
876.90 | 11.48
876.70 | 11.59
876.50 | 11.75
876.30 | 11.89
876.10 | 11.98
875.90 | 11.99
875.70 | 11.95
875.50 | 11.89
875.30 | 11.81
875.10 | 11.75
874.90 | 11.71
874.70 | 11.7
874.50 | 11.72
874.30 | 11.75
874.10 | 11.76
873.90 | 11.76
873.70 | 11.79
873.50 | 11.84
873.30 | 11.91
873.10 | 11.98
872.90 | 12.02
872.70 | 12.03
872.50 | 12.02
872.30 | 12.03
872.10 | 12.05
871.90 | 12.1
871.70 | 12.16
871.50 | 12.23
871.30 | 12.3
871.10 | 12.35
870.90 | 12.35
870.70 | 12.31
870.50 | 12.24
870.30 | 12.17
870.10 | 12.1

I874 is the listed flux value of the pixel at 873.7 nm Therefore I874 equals 11.79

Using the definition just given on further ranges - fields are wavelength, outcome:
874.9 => 11.71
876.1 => 11.98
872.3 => 12.03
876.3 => 11.89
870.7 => 12.31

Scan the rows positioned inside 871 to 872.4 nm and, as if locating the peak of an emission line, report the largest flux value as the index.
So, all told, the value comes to 12.35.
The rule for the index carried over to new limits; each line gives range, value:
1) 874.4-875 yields 11.72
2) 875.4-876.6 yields 11.99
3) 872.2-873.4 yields 12.03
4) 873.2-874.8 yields 11.91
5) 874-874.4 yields 11.76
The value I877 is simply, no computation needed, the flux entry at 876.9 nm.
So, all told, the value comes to 11.48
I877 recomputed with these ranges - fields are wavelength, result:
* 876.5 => 11.75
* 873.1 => 11.98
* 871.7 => 12.16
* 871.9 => 12.1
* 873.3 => 11.91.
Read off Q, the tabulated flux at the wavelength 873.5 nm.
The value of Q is 11.84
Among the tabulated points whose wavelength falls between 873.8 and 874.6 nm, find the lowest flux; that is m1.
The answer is 11.72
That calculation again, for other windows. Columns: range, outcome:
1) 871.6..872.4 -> 12.03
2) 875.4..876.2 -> 11.89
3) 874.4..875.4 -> 11.7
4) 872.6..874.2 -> 11.76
